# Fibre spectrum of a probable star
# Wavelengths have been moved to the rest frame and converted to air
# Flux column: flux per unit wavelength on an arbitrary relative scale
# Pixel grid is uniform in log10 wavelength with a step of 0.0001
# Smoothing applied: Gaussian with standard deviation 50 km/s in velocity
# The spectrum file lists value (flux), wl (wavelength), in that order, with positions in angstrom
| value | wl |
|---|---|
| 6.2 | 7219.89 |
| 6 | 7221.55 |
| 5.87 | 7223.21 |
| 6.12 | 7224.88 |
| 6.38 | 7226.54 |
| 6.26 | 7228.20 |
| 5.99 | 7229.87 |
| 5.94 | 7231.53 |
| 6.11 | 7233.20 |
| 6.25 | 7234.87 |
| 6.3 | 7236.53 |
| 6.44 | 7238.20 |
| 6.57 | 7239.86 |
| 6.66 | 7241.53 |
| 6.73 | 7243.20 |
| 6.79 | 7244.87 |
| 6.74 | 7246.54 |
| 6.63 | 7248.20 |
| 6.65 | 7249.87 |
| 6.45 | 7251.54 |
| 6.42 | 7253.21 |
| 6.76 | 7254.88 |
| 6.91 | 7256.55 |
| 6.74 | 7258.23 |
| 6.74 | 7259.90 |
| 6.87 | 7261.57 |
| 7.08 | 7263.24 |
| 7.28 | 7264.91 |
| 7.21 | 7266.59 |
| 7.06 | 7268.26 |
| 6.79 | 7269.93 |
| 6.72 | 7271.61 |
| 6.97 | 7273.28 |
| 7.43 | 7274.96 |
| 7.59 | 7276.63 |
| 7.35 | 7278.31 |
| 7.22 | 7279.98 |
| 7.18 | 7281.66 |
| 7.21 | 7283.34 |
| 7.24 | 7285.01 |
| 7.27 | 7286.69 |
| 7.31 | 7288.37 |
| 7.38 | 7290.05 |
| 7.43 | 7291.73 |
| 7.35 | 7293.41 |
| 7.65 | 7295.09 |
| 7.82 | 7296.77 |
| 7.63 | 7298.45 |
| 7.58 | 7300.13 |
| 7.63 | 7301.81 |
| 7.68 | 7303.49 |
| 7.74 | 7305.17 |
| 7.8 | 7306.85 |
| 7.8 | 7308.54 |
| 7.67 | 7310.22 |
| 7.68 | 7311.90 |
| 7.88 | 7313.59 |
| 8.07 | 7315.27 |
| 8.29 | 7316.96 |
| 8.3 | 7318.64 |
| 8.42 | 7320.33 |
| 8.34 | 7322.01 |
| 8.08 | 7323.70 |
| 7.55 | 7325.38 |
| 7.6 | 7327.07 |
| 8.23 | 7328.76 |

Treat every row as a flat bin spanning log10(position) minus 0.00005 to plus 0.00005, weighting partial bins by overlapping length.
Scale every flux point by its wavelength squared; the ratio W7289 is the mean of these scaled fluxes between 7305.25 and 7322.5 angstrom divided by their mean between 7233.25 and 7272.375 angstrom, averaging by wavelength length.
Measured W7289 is 1.21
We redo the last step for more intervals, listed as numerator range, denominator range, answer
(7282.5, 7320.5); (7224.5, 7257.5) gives 1.21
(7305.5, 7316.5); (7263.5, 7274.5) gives 1.13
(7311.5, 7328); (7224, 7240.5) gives 1.32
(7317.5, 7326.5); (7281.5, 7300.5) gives 1.10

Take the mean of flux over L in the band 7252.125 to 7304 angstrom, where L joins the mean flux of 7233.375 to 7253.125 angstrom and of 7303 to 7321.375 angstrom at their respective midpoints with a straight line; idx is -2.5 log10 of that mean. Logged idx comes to 0.01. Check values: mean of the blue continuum 6.55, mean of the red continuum 7.95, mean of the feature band 7.2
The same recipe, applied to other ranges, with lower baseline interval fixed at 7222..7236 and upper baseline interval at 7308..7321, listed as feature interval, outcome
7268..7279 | 0.00 mag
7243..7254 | -0.01 mag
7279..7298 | 0.01 mag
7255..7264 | -0.01 mag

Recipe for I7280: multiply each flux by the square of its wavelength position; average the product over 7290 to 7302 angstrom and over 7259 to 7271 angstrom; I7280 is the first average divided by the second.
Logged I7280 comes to 1.09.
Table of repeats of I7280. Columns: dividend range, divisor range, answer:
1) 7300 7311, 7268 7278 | 1.09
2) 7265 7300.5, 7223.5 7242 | 1.18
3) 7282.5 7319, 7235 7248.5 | 1.18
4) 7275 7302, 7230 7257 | 1.16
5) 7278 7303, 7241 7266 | 1.11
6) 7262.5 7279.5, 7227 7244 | 1.14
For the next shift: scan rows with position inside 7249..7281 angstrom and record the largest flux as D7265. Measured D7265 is 7.59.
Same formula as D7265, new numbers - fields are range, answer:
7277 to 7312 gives 7.82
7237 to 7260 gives 6.91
